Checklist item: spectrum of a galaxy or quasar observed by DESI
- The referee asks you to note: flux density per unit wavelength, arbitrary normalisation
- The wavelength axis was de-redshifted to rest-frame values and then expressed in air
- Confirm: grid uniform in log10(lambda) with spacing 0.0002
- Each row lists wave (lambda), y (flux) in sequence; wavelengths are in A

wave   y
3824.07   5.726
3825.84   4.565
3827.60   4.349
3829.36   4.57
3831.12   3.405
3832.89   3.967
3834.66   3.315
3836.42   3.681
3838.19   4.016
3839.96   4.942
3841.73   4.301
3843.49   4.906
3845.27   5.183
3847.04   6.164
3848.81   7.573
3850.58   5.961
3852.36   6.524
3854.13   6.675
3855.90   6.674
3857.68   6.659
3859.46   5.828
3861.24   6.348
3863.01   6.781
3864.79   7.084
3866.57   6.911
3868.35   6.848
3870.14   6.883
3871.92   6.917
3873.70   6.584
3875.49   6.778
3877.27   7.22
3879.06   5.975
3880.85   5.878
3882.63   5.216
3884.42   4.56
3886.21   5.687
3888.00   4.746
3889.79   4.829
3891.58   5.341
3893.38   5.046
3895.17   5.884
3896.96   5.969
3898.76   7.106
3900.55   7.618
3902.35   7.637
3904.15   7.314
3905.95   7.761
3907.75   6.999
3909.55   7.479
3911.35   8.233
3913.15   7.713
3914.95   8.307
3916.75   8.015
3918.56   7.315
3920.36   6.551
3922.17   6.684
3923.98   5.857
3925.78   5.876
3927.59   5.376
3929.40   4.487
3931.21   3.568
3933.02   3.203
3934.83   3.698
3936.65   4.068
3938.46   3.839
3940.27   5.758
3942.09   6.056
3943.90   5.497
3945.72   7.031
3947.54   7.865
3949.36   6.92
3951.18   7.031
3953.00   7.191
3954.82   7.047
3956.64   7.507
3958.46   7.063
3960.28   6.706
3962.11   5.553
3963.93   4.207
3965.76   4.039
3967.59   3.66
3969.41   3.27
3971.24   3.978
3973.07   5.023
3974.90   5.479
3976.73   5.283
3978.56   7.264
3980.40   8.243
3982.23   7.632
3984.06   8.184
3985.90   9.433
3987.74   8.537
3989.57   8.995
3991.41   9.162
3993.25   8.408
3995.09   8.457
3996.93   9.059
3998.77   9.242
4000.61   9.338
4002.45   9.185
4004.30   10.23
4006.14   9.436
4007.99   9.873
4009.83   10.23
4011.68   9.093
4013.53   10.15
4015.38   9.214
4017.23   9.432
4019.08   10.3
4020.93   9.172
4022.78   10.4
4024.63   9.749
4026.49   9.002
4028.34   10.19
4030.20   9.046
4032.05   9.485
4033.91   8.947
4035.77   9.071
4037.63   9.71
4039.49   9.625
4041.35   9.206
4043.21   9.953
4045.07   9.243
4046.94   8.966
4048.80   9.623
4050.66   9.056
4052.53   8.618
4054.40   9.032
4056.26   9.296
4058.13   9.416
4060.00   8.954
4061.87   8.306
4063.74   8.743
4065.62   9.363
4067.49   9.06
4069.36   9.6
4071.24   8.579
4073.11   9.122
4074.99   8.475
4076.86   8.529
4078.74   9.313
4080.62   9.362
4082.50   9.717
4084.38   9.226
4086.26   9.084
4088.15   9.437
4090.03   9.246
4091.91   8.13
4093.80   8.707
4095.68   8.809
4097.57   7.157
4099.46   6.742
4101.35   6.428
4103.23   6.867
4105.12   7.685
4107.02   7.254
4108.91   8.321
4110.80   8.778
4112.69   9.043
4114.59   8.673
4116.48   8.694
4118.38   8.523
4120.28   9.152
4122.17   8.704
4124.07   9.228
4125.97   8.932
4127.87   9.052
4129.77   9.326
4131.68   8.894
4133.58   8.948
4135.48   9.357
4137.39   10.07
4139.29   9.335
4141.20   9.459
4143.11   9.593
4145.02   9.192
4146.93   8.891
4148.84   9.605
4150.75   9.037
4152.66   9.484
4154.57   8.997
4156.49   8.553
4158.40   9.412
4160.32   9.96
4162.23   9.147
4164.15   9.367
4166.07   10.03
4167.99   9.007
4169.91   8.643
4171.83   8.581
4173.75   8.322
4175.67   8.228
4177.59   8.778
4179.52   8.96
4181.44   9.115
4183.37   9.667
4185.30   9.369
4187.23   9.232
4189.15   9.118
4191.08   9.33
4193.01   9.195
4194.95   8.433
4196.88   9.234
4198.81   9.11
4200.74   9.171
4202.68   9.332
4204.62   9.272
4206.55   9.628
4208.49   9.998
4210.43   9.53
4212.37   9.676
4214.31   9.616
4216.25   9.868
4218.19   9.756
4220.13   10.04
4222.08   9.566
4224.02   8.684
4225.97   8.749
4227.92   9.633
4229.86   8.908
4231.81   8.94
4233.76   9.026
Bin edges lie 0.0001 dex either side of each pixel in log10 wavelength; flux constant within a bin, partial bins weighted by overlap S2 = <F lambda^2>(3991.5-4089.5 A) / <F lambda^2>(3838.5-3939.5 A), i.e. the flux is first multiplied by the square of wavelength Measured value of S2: 1.64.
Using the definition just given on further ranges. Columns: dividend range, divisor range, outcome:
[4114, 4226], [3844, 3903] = 1.71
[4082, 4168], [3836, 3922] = 1.57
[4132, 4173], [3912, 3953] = 1.73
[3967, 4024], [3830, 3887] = 1.53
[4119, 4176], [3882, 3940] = 1.72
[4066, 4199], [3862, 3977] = 1.63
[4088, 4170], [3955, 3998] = 1.40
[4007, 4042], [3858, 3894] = 1.70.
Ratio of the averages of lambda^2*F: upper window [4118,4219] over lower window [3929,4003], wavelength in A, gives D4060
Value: 1.6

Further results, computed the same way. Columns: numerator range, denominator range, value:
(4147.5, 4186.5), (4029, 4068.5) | 1.05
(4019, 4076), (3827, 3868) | 1.86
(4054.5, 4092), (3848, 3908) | 1.56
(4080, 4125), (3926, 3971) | 1.68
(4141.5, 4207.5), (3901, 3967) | 1.65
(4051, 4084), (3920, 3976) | 1.75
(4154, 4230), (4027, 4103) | 1.10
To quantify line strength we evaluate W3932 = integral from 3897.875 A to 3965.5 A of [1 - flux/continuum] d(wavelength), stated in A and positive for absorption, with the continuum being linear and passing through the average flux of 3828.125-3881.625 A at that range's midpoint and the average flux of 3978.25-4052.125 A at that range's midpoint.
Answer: 9.6 A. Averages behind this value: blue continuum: 5.81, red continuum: 9.25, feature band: 6.36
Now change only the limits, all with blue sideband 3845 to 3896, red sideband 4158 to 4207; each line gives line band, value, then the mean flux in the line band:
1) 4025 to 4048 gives -4.8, 9.38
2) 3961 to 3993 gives 3.6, 6.4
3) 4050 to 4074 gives -3.1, 9.01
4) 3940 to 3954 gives 0.4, 6.71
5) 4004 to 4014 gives -3.1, 9.8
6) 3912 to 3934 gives 1.9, 6.09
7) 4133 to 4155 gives -1.5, 9.35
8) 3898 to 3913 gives -2.4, 7.53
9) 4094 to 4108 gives 1.7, 7.36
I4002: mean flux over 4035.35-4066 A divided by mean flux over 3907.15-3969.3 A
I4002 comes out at 1.52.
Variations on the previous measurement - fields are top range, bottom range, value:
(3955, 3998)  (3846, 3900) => 1.09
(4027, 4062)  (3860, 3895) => 1.53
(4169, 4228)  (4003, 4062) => 0.98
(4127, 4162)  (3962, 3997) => 1.39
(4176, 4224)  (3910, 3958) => 1.51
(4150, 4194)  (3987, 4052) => 0.97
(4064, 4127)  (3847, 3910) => 1.34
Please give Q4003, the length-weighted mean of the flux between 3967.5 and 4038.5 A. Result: 8.54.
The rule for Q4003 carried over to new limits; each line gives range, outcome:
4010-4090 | 9.29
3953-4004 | 7.08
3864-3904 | 6.23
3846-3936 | 6.32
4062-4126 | 8.6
